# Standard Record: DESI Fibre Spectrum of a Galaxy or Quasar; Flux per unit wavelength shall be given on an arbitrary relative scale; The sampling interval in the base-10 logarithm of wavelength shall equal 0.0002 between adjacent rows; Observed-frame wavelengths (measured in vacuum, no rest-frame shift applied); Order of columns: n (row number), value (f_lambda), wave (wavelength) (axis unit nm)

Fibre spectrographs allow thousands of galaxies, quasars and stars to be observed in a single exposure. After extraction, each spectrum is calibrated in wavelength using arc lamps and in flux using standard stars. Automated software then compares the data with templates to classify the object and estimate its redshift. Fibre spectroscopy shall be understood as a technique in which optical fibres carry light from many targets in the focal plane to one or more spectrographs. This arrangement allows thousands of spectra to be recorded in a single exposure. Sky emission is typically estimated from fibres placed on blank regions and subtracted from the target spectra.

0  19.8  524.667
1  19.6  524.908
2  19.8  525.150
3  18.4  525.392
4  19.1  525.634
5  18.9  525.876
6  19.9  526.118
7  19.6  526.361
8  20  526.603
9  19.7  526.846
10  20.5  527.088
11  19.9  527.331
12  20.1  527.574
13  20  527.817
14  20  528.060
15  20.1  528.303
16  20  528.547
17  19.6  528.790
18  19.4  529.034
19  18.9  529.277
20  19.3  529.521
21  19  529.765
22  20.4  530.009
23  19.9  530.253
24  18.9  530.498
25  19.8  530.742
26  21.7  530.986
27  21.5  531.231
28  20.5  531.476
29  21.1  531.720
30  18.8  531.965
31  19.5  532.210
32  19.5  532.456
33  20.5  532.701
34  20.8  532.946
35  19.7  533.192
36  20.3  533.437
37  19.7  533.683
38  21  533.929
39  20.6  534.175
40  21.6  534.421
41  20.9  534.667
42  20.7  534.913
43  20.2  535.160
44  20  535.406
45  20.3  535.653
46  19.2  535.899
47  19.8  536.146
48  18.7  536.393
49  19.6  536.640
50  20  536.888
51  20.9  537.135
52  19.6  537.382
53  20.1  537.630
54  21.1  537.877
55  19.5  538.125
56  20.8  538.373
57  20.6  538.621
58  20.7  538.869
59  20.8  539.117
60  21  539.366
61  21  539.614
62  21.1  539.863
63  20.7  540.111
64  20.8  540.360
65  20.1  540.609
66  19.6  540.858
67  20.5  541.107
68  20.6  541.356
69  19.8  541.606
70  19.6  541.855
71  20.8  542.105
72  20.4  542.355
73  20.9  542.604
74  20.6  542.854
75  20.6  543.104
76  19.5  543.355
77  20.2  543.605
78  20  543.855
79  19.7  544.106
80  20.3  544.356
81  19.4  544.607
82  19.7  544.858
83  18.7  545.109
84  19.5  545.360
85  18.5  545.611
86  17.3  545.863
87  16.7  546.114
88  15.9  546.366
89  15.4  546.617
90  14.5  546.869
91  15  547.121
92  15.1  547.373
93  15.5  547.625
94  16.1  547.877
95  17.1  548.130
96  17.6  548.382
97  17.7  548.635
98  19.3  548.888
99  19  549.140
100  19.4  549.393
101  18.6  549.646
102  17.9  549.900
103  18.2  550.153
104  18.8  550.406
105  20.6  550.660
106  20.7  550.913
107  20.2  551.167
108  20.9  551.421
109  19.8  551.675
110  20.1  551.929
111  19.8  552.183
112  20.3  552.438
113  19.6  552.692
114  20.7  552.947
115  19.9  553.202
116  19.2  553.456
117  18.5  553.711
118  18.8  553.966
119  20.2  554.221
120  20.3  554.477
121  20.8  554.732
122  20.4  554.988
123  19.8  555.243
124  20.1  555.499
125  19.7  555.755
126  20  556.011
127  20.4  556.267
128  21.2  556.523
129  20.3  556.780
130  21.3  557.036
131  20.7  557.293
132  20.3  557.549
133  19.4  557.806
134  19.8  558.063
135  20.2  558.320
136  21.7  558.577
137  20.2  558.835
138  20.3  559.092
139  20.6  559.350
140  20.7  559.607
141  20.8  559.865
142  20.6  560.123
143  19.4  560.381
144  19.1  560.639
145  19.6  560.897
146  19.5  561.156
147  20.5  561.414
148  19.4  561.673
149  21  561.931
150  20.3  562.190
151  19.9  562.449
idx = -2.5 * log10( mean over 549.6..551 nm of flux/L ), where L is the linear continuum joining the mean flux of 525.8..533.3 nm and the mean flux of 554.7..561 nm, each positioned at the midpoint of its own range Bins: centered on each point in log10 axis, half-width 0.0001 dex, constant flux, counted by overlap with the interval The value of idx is 0.059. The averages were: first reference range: 19.9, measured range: 19.1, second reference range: 20.3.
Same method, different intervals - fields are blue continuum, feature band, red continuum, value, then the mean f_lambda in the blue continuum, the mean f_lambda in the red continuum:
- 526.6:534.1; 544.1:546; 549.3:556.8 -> 0.045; 20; 19.8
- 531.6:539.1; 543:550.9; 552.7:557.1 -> 0.112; 20.2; 20.1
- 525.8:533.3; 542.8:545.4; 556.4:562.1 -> 0.015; 19.9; 20.3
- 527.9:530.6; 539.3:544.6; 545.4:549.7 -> -0.145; 19.6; 17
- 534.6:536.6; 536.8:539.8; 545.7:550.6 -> -0.065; 19.9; 17.2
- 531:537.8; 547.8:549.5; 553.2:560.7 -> 0.120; 20.2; 20.2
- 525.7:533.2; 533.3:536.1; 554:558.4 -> -0.022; 19.9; 20.3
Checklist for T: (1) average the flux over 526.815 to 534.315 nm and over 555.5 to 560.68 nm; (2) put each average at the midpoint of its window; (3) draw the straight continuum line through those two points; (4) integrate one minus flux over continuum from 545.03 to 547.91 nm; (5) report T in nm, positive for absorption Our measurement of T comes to 0.53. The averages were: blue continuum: 20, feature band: 16.5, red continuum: 20.3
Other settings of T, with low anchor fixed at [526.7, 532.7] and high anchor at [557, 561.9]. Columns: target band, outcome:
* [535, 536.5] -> 0.019 nm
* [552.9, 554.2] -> 0.049 nm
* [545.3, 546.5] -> 0.157 nm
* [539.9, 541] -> -0.018 nm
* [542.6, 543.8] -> -0.013 nm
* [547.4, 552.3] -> 0.339 nm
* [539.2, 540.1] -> -0.043 nm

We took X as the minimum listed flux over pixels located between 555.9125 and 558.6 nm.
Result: 19.4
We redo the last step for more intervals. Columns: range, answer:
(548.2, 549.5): 17.6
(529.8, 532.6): 18.8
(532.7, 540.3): 18.7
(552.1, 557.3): 18.5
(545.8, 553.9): 14.5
